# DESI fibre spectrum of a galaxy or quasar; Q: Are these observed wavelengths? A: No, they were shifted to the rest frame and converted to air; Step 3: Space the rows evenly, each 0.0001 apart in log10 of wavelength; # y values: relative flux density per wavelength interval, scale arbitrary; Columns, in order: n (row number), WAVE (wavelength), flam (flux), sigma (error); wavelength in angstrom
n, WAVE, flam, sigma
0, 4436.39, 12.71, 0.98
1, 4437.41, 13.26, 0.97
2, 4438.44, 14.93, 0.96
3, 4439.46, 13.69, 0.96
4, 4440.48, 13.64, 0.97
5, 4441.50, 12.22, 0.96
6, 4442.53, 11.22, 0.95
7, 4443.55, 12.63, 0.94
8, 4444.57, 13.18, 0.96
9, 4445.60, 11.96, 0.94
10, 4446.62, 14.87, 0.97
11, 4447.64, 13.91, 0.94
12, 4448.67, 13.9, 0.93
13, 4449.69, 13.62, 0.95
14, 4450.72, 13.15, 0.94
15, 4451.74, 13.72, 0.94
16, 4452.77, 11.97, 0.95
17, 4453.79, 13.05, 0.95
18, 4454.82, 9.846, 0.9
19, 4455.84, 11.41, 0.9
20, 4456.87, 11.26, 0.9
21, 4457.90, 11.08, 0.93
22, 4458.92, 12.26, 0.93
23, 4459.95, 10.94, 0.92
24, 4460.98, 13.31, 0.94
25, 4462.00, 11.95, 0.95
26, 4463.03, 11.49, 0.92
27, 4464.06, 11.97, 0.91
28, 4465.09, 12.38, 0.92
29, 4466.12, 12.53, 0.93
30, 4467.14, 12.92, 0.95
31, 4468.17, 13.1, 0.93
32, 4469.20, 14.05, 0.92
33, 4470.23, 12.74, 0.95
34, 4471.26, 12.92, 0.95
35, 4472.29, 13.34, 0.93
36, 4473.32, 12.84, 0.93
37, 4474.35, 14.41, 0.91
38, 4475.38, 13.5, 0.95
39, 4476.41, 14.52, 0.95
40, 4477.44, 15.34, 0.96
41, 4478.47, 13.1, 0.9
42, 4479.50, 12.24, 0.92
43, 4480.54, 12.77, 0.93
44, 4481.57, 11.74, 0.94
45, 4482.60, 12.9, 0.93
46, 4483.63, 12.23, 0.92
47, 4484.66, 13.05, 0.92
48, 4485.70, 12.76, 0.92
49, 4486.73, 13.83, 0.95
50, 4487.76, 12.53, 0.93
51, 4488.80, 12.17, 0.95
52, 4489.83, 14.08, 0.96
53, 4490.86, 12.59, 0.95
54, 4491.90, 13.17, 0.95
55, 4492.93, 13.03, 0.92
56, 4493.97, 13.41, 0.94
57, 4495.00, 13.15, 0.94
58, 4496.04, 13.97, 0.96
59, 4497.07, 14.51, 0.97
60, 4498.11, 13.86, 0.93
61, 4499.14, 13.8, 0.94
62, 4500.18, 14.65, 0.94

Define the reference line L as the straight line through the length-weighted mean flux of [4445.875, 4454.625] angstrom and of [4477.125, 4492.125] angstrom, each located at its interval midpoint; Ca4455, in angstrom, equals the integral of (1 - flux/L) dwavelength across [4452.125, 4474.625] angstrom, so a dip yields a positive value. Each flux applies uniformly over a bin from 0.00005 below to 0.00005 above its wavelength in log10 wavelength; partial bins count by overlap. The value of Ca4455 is 1.4 angstrom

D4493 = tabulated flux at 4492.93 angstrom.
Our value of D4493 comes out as 13.03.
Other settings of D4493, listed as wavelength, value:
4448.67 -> 13.9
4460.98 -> 13.31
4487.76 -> 12.53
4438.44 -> 14.93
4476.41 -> 14.52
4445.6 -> 11.96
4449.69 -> 13.62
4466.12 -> 12.53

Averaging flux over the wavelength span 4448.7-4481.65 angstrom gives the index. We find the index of 12.7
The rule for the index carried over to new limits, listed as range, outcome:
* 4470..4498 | 13.2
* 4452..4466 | 11.8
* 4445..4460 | 12.5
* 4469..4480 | 13.5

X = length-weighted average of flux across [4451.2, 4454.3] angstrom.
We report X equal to 12.9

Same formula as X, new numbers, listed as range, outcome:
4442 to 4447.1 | 12.7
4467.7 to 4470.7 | 13.3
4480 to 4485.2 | 12.5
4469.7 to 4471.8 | 12.8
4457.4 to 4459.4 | 11.7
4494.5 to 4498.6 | 13.9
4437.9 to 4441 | 14.1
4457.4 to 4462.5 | 11.9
